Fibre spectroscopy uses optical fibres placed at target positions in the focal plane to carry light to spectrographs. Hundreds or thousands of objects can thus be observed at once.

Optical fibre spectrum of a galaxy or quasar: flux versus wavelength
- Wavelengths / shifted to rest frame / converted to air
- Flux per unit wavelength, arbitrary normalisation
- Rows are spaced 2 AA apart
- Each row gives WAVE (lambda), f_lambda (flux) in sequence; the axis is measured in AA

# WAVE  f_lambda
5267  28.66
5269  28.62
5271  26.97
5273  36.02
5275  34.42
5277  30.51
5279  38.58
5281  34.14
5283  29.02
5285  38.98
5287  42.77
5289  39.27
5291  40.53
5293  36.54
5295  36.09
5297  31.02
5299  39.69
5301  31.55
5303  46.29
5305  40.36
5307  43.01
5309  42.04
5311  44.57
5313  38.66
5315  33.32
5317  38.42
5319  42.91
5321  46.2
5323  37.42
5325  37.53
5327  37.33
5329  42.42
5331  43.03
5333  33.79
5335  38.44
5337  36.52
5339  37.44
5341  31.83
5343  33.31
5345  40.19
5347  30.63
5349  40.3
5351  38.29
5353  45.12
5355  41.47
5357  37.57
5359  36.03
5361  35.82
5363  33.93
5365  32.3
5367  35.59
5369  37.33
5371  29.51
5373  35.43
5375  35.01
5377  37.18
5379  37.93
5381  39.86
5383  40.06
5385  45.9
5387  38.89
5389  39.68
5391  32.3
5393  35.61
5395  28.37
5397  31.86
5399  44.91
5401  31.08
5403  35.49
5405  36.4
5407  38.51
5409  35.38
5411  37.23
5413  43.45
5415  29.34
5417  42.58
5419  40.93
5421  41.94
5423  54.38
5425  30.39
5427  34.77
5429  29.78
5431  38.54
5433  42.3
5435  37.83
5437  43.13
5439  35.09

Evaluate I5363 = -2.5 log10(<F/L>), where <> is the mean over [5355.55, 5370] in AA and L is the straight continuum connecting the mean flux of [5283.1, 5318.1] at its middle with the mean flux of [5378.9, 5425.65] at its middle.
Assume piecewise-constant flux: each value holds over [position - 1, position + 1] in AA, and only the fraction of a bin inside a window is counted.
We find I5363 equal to 0.08 mag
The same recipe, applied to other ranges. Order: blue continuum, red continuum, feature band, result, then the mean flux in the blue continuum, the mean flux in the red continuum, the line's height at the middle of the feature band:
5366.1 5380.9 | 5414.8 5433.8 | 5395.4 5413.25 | 0.03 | 35.7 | 38.8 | 37.6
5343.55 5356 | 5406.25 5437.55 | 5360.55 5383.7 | 0.09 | 39.1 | 38.7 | 39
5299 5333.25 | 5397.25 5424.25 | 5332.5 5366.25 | 0.09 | 40.1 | 39.1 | 39.7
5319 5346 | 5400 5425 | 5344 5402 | 0.05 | 38.3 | 38.6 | 38.4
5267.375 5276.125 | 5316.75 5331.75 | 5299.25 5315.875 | -0.06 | 31.3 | 40.7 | 37.7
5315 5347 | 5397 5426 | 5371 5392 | 0.01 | 38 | 38.5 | 38.3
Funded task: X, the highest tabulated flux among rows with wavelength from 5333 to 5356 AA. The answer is 45.12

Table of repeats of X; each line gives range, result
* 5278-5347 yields 46.29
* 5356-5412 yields 45.9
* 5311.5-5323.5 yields 46.2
